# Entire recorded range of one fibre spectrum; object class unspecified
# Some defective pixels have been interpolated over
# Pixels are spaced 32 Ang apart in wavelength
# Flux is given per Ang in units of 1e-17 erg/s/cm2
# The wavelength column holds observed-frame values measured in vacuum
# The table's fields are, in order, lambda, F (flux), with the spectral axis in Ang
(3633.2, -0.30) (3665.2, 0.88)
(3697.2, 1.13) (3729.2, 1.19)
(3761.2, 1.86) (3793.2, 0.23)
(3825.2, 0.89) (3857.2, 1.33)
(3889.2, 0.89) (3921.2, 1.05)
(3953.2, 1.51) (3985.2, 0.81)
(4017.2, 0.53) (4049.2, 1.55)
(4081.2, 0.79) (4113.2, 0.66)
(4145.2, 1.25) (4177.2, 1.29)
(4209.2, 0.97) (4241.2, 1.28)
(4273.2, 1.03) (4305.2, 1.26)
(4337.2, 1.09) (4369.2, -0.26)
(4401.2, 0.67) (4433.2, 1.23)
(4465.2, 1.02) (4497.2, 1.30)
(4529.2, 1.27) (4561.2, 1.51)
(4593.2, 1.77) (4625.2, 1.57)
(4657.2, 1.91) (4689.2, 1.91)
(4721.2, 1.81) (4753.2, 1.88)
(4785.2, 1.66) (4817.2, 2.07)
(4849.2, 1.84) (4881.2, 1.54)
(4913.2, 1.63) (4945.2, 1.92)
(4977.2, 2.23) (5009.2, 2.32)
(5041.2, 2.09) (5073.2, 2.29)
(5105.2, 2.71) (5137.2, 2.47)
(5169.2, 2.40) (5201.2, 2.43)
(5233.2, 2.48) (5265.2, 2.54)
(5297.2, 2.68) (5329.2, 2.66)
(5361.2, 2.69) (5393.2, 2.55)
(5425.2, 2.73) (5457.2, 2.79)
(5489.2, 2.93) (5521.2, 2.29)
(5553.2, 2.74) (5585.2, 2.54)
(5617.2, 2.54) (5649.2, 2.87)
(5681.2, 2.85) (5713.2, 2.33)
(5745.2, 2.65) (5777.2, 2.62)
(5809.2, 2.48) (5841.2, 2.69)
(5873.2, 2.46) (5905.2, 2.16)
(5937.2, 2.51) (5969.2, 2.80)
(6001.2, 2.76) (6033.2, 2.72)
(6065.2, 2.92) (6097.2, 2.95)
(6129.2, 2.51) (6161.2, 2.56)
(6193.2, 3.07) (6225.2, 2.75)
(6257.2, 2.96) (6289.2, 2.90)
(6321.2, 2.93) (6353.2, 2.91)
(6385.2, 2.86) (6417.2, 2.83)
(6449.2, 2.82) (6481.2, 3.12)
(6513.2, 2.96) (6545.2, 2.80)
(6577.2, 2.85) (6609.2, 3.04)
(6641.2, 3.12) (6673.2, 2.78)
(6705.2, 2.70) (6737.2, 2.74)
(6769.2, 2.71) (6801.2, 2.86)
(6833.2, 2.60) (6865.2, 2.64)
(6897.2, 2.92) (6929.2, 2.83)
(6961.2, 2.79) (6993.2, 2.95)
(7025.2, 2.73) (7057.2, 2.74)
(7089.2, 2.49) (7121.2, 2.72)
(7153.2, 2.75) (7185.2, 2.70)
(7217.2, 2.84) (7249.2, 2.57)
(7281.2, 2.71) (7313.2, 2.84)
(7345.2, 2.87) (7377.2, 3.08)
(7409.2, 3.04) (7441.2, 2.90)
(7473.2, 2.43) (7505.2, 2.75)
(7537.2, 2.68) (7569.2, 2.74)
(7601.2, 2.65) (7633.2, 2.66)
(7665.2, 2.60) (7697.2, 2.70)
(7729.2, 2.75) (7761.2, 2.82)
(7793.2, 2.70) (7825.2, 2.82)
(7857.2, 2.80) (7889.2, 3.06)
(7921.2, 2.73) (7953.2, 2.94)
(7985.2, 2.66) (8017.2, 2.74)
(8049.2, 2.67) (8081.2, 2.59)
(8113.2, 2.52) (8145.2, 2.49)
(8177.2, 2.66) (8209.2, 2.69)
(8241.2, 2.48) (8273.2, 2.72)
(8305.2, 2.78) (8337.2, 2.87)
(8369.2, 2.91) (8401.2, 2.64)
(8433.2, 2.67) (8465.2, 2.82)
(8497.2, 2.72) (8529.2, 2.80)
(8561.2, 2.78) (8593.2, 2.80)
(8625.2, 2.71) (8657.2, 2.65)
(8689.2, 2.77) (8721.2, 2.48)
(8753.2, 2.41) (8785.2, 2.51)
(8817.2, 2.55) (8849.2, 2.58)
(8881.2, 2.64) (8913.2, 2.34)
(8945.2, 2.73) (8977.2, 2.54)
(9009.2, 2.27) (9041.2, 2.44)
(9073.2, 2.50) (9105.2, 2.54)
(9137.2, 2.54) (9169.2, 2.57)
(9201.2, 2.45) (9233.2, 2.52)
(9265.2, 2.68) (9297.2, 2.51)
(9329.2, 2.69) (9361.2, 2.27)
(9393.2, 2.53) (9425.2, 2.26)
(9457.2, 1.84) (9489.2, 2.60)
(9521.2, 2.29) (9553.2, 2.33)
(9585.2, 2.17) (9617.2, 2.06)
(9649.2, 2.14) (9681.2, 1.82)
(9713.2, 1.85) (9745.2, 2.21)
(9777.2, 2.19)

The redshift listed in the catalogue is 0.138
